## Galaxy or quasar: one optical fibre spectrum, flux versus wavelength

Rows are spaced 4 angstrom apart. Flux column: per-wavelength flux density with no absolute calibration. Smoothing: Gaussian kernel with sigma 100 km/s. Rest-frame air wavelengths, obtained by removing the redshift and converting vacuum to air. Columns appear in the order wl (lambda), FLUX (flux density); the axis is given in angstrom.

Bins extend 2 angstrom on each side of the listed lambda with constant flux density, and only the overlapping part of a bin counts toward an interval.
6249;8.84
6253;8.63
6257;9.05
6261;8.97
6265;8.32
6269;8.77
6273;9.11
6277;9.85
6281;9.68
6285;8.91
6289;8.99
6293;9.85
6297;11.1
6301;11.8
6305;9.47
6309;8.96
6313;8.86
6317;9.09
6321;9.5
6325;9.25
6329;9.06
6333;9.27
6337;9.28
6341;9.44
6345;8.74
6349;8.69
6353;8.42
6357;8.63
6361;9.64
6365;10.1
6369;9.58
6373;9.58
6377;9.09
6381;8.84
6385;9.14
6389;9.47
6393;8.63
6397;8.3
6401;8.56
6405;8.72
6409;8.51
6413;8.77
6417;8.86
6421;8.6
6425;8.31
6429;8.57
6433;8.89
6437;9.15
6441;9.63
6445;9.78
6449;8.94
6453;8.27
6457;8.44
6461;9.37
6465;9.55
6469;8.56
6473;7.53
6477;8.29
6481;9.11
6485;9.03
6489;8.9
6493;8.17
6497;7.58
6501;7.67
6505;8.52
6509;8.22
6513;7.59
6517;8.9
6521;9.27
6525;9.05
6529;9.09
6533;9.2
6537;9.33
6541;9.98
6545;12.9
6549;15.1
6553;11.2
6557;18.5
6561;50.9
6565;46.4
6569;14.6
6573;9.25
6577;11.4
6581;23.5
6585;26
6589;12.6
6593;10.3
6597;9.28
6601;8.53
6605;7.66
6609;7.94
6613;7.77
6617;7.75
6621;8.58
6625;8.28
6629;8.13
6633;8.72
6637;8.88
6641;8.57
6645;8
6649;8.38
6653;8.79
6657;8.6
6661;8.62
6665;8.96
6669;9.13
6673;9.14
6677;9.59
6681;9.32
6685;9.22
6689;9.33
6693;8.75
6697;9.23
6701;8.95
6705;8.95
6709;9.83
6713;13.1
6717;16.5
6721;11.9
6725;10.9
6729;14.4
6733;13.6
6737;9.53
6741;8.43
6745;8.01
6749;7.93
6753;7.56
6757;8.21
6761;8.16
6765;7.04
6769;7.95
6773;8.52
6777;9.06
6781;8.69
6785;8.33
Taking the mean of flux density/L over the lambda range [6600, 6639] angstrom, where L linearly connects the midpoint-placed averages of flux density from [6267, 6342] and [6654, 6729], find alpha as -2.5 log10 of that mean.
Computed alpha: 0.21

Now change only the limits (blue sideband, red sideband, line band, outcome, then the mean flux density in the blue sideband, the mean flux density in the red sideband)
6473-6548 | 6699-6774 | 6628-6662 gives 0.126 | 8.98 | 9.99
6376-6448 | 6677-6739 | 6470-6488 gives 0.099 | 8.88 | 10.9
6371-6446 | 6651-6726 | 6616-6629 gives 0.177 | 8.9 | 9.92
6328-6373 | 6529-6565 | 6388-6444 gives 0.356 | 9.19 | 18.3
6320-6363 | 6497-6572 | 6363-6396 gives 0.096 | 9.07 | 14.5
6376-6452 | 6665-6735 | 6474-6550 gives 0.039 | 8.87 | 10.6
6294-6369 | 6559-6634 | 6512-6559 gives 0.266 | 9.42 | 15.2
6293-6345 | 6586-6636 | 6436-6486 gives 0.056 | 9.57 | 9.14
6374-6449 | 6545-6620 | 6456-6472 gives 0.245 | 8.89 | 16.4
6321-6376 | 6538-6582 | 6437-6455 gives 0.474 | 9.21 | 20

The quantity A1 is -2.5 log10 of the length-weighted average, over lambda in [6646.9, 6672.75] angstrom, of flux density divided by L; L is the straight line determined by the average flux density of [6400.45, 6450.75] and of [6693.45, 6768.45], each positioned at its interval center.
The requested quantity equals 0.12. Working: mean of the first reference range 8.88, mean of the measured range 8.77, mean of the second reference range 10.1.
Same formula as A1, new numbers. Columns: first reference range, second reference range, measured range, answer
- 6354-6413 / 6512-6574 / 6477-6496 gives 0.477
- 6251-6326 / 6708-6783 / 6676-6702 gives 0.080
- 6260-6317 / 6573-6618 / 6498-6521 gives 0.344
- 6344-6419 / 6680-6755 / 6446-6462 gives 0.057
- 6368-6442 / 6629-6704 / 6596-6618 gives 0.097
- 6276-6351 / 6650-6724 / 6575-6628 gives -0.171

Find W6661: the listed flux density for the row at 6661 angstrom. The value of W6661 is 8.62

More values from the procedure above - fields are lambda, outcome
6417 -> 8.86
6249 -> 8.84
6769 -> 7.95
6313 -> 8.86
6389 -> 9.47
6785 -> 8.33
